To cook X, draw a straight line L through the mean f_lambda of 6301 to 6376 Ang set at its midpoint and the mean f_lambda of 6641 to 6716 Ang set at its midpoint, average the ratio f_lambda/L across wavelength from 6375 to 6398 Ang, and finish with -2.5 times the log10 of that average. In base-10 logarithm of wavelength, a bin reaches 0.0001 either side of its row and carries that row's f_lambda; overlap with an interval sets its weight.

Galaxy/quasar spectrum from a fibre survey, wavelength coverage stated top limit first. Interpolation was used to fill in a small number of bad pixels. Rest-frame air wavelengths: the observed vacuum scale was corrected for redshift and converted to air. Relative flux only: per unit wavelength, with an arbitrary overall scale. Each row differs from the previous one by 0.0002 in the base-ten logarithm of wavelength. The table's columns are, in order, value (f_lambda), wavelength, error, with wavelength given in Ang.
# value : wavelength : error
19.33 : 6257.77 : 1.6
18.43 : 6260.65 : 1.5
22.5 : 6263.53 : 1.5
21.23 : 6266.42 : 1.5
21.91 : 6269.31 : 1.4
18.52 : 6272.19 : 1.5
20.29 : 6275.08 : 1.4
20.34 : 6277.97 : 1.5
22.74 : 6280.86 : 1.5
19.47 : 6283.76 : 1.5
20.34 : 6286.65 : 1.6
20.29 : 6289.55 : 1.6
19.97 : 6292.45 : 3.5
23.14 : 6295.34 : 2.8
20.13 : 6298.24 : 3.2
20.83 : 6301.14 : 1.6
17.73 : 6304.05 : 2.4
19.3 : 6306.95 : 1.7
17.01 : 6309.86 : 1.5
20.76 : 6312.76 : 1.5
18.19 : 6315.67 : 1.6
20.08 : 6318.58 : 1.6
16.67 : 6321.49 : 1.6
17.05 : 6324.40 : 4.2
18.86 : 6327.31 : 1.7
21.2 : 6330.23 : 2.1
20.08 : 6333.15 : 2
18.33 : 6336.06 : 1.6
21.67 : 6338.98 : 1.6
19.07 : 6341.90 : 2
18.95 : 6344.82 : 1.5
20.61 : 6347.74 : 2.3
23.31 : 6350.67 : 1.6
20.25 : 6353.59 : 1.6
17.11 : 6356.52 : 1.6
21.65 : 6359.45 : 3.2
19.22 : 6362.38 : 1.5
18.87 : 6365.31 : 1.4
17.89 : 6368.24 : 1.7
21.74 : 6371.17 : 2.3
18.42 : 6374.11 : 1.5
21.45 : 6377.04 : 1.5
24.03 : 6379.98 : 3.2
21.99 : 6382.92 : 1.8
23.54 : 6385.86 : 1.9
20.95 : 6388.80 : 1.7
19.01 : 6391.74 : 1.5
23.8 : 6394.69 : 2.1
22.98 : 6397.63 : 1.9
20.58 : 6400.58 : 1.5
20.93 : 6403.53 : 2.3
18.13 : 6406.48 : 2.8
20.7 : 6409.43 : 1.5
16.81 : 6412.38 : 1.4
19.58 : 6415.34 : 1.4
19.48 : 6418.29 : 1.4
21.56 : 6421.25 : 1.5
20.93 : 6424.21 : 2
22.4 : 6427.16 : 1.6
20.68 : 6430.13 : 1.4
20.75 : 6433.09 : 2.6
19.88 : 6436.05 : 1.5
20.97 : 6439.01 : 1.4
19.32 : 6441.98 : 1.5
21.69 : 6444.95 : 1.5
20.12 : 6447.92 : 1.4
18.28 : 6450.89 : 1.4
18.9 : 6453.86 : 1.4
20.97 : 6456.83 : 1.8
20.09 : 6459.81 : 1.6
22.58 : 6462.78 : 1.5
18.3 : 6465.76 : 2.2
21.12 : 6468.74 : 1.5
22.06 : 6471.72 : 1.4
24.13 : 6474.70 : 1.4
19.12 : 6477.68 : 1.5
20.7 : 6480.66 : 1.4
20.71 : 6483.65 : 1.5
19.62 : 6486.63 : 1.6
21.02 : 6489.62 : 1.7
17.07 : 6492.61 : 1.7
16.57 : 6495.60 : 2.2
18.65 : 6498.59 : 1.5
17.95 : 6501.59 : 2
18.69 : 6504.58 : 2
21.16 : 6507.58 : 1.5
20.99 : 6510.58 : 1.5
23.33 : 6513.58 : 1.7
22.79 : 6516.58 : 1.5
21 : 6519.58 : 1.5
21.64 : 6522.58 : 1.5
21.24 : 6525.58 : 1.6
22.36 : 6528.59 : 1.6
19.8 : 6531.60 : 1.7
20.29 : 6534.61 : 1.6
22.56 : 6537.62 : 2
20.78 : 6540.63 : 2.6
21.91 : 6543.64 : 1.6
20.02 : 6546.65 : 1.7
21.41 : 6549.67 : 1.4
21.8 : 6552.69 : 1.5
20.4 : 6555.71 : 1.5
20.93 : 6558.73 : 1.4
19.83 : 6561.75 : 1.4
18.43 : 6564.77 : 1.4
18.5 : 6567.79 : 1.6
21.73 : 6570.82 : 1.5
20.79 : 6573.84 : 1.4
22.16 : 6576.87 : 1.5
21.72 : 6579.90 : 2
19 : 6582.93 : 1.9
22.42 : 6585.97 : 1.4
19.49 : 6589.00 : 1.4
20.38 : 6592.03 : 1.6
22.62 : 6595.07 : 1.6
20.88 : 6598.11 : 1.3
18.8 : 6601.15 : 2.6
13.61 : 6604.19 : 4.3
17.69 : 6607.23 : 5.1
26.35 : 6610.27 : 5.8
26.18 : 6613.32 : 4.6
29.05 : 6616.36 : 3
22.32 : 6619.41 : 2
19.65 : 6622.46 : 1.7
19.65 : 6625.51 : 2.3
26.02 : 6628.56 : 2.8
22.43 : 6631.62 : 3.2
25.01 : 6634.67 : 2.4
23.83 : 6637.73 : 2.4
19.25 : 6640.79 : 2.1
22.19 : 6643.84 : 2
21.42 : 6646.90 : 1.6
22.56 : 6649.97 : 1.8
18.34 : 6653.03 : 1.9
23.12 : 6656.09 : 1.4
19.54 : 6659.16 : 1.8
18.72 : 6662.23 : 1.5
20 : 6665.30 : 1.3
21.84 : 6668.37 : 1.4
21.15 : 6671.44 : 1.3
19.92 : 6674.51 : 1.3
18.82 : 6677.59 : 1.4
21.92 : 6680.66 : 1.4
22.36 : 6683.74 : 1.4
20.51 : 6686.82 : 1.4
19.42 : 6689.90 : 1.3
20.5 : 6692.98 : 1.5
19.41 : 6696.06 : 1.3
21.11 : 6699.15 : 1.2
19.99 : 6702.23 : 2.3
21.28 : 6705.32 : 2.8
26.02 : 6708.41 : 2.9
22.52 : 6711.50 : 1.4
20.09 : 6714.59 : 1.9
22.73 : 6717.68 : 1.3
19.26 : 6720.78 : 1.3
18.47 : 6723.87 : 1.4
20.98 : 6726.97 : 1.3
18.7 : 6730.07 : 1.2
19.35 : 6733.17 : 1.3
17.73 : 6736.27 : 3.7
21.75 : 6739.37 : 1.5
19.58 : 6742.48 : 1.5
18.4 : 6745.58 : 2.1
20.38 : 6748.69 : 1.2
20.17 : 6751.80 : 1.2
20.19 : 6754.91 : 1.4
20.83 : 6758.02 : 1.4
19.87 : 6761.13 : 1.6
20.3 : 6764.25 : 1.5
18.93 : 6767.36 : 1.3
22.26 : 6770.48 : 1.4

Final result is -0.13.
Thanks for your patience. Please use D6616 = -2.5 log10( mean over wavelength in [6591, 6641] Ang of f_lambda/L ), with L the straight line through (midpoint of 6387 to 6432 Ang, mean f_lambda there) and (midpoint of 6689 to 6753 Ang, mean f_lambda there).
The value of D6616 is -0.08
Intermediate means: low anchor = 20.6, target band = 22.1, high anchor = 20.4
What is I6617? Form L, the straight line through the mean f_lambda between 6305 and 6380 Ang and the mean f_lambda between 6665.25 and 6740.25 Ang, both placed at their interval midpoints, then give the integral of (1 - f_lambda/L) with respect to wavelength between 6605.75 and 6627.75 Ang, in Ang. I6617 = -2.9 Ang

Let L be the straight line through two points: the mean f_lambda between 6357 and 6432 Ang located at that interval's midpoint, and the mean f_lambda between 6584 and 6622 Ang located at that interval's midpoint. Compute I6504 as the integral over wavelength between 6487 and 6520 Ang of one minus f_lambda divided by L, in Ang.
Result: 1.9 Ang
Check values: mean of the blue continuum 20.6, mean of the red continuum 21.6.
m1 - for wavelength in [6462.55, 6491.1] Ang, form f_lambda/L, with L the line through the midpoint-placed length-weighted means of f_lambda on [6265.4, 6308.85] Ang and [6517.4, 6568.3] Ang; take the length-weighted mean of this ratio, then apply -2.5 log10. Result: -0.01 mag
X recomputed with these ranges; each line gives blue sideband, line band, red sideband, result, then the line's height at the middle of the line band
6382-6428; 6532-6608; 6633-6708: 0.031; 20.9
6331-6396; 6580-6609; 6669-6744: 0.052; 20.6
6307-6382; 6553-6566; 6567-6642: 0.062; 21.3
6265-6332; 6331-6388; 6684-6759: -0.029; 19.9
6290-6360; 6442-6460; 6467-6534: 0.018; 20.3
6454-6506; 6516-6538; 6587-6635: -0.038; 20.6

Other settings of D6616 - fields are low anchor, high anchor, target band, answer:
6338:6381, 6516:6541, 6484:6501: 0.13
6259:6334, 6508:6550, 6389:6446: 0.01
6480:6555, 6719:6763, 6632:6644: -0.13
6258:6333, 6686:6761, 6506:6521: -0.09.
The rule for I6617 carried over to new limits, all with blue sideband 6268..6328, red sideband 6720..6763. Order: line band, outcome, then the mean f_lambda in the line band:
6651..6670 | -0.60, 20.3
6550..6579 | -1.28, 20.6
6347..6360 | -0.53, 20.5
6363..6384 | -0.90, 20.5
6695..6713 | -1.90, 21.8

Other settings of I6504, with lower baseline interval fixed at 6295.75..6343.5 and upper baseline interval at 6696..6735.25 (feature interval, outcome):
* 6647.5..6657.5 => -0.39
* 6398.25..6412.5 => -0.22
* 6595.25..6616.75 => -1.17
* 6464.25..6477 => -0.91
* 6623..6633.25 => -1.00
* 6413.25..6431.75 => -0.92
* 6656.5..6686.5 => 0.04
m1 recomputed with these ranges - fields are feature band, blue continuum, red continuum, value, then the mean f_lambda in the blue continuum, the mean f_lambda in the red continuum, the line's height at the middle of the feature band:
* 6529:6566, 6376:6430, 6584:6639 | 0.05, 21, 22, 21.7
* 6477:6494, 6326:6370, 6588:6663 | 0.05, 19.8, 21.6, 20.7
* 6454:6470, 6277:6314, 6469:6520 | -0.01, 20.2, 20.3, 20.3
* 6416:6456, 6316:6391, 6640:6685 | -0.01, 20.1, 20.8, 20.3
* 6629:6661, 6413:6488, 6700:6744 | -0.07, 20.5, 20.6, 20.6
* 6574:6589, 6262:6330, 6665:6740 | -0.04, 19.9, 20.6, 20.4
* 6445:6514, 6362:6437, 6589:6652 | 0.05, 20.7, 21.9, 21.1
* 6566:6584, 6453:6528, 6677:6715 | 0.00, 20.5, 21.2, 20.7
